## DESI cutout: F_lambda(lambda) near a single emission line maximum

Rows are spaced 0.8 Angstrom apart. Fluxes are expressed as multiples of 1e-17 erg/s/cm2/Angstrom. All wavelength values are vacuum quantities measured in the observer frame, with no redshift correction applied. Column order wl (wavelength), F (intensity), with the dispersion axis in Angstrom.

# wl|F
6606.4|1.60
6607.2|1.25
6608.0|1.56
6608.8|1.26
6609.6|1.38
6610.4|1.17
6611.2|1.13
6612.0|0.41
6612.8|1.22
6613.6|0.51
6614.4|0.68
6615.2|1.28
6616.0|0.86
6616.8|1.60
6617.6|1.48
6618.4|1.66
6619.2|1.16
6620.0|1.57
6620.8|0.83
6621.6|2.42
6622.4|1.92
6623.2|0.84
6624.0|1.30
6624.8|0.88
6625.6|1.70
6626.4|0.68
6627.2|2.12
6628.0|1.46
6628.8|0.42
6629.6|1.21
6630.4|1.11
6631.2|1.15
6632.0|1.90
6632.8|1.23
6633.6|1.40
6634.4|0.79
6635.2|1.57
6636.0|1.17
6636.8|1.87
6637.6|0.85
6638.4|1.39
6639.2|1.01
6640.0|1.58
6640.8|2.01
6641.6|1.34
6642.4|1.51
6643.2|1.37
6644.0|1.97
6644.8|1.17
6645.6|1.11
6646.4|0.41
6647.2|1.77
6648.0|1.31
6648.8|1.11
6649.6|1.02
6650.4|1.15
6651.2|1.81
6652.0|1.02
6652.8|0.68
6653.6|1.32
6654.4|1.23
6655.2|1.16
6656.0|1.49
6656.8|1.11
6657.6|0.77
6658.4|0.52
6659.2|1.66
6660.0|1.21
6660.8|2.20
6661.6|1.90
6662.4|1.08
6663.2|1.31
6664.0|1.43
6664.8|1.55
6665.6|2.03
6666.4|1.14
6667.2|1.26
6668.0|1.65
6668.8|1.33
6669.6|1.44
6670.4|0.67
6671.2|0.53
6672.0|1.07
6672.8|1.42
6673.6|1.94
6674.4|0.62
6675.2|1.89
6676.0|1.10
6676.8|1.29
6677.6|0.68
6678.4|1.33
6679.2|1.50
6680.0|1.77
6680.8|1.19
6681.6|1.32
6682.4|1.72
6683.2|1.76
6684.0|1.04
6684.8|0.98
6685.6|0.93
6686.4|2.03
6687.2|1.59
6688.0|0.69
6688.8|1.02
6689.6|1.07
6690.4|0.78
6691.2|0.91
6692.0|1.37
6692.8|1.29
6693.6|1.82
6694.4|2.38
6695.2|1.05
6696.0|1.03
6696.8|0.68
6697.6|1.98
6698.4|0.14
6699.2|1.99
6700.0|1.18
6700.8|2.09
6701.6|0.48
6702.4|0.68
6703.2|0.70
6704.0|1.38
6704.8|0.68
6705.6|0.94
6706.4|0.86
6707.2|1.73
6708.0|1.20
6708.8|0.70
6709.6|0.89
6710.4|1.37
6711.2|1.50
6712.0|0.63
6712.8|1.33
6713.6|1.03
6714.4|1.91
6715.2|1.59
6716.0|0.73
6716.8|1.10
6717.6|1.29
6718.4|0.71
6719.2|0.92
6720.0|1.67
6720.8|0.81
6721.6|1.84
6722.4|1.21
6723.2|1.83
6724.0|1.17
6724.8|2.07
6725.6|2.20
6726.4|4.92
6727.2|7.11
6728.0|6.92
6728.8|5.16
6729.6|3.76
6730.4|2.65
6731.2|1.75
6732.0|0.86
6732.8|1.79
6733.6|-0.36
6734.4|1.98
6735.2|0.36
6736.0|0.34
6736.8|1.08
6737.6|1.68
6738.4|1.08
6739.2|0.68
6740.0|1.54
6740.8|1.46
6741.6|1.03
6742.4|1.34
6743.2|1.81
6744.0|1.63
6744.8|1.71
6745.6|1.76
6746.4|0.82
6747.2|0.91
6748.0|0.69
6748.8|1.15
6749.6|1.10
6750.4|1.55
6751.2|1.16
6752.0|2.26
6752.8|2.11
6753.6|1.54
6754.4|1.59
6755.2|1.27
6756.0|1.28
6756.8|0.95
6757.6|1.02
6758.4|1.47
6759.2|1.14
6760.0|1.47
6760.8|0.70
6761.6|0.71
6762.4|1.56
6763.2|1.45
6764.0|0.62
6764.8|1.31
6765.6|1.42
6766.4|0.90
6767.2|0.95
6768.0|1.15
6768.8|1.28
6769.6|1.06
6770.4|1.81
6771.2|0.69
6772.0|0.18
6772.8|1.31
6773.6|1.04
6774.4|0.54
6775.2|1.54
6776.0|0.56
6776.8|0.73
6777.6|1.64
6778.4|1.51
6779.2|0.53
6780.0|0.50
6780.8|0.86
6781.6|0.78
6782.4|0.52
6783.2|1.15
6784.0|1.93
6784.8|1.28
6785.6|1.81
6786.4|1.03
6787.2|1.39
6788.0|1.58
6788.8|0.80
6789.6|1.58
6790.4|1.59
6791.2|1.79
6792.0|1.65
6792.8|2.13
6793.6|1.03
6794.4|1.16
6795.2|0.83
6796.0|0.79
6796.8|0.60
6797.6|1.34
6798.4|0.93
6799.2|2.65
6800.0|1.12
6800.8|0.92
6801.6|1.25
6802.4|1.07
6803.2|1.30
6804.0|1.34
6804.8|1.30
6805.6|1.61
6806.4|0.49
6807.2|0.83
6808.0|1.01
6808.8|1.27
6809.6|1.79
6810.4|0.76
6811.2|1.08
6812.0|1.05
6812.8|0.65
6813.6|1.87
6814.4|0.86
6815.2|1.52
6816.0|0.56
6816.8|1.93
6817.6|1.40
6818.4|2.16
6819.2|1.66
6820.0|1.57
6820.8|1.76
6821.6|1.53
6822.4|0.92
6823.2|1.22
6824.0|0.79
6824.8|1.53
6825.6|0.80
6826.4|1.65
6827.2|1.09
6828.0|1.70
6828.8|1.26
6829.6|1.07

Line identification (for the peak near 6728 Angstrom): H-beta 4861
